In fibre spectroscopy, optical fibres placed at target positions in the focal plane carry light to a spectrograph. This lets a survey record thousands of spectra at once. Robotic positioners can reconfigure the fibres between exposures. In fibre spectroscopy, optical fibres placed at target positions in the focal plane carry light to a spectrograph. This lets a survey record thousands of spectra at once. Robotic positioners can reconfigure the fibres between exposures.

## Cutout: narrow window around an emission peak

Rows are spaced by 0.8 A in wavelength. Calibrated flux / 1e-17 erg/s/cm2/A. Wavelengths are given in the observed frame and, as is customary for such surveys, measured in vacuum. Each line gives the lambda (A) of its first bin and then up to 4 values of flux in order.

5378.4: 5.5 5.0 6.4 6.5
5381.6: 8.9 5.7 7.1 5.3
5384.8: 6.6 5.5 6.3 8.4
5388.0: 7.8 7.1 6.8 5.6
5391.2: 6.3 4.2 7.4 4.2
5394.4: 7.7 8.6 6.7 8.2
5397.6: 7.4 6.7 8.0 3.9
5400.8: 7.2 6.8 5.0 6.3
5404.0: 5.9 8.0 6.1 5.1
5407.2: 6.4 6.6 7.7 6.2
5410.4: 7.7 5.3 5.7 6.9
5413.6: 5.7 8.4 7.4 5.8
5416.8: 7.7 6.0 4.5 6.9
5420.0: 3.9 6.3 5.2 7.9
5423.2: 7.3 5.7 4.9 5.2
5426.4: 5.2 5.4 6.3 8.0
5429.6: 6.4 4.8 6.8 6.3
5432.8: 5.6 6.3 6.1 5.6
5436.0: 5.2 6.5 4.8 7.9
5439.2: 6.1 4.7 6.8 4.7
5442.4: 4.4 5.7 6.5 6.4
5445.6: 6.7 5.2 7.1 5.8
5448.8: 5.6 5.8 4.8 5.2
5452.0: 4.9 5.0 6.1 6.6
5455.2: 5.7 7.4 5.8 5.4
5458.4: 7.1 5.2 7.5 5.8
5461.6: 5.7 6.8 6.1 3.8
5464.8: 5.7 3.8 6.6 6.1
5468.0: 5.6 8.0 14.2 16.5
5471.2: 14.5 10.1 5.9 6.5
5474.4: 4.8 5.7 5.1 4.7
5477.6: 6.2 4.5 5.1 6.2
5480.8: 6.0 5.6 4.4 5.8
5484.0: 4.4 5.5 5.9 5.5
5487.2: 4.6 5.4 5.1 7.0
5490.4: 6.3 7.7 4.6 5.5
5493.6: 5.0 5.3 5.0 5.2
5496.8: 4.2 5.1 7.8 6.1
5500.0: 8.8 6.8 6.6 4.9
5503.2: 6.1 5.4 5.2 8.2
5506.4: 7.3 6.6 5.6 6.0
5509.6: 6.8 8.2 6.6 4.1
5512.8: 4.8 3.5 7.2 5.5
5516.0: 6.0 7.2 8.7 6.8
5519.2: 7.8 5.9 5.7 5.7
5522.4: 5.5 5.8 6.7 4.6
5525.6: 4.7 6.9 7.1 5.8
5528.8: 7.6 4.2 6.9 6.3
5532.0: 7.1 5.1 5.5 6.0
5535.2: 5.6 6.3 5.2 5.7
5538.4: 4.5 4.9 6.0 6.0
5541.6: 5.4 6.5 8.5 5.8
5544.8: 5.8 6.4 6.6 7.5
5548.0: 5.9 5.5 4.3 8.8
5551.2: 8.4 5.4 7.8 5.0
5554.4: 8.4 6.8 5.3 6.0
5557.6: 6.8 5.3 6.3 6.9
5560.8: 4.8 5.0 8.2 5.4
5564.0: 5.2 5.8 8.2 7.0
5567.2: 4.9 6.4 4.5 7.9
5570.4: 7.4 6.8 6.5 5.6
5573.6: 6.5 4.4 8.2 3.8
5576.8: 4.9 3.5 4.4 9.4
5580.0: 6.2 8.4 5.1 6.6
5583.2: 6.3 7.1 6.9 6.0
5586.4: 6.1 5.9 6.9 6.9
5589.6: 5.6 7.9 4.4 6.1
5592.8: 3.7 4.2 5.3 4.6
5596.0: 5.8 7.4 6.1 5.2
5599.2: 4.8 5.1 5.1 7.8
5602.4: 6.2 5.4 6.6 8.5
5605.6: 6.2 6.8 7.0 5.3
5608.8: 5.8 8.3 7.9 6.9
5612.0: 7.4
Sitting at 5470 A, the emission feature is Hbeta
